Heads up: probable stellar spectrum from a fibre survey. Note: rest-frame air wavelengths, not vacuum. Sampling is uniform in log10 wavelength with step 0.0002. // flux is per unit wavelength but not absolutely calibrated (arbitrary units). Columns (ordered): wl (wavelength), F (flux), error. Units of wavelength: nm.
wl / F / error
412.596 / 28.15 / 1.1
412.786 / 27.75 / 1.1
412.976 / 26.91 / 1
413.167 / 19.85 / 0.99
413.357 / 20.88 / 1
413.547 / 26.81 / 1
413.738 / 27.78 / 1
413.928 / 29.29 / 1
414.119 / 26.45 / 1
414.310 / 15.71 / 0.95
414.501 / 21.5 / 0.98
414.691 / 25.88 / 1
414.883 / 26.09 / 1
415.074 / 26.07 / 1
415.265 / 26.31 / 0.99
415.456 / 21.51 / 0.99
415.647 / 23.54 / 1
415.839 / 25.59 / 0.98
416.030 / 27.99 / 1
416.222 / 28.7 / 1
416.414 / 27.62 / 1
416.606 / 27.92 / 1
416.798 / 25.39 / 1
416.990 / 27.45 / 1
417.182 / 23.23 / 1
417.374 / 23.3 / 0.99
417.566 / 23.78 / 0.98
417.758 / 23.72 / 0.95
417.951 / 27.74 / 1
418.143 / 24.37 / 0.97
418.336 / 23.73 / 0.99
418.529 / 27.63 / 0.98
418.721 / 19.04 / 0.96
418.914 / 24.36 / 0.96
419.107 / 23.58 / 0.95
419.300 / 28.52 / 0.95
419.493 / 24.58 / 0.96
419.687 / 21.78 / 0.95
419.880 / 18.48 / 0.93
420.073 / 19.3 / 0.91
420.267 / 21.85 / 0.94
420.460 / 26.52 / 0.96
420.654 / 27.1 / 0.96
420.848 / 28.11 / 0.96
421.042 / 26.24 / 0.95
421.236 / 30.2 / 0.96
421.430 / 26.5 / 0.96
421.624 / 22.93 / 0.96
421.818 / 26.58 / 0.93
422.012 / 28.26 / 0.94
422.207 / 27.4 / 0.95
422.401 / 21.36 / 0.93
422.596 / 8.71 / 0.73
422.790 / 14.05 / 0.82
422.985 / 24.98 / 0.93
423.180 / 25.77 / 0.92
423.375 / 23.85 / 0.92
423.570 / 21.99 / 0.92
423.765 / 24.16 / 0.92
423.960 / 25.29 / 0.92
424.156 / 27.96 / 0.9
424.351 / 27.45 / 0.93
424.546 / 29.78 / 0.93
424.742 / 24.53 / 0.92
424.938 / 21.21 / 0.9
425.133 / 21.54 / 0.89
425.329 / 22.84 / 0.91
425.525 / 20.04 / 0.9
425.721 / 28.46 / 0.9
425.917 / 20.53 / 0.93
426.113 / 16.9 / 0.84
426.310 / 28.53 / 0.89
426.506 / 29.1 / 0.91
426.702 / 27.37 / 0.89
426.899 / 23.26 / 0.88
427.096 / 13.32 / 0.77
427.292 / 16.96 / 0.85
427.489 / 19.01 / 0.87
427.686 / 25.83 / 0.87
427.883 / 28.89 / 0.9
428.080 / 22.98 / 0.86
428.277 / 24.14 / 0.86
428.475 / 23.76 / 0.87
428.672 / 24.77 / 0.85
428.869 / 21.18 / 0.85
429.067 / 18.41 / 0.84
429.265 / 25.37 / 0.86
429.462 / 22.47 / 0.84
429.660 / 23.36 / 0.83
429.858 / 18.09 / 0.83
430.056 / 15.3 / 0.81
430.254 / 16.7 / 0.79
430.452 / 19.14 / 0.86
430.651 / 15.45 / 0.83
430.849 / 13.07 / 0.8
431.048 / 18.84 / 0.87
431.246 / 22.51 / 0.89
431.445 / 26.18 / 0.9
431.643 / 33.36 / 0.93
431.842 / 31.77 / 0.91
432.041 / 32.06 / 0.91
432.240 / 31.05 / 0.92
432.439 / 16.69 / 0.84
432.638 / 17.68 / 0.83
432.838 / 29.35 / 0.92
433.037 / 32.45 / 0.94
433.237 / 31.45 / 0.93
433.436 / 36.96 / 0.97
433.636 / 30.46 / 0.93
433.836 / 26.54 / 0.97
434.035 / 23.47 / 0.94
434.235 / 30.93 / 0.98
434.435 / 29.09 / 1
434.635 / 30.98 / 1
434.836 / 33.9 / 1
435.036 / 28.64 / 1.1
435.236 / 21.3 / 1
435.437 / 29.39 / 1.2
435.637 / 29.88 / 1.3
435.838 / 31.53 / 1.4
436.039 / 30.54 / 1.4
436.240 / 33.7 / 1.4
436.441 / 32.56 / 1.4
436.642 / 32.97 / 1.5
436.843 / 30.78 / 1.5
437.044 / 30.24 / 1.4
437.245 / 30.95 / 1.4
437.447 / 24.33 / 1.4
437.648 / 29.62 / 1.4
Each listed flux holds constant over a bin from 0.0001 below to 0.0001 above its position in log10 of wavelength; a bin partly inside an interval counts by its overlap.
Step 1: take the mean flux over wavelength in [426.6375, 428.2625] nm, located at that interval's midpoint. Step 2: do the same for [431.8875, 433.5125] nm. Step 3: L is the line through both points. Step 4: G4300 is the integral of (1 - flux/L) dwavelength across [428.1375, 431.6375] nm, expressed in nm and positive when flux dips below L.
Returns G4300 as 0.58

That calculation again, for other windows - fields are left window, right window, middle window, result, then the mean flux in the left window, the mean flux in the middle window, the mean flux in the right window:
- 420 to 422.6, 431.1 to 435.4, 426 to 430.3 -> 0.758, 25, 22.1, 28.3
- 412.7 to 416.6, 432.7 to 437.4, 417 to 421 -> 0.319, 25.2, 24.1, 30.2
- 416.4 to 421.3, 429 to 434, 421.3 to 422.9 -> 0.160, 24.7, 22.2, 24.2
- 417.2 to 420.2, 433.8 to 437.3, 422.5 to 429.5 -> 0.897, 23.6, 22.9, 29.9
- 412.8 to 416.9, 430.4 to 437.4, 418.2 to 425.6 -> 0.644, 25.2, 23.9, 27.9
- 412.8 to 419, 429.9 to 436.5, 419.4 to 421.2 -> 0.097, 24.9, 24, 26.7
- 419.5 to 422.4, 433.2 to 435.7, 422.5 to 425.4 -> 0.337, 25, 23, 29.4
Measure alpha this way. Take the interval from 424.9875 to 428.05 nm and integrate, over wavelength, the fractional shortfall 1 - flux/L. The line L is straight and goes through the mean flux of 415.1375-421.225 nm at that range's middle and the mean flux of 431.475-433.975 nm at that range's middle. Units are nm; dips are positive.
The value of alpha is 0.497 nm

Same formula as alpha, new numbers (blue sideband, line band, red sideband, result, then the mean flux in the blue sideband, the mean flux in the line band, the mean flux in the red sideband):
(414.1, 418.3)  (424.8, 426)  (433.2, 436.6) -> 0.216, 25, 22.5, 30.1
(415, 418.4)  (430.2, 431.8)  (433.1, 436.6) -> 0.439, 25.5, 21.2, 30.1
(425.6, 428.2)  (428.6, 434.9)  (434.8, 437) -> 0.522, 23.1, 24.9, 30.4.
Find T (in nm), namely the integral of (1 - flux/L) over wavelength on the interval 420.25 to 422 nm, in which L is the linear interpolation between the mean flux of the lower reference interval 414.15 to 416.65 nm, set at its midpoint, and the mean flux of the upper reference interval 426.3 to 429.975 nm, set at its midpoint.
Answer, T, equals -0.19 nm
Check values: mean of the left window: 24.9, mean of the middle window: 26.5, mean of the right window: 22.8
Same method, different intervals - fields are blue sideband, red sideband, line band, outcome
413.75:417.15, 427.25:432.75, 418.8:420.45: 0.110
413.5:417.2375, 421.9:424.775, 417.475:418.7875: 0.026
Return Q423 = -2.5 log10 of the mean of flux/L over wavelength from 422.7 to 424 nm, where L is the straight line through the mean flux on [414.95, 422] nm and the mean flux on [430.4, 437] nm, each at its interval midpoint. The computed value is 0.14 mag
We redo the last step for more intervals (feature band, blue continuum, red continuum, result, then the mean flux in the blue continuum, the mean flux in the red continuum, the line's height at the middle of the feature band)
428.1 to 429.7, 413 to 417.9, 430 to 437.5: 0.16 mag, 24.9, 27.3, 26.7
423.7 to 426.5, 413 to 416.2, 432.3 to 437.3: 0.11 mag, 24.6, 29.3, 27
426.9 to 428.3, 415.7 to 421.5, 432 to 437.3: 0.27 mag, 25.1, 29.4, 27.5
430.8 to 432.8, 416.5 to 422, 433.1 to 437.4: 0.17 mag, 24.8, 30.2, 29.1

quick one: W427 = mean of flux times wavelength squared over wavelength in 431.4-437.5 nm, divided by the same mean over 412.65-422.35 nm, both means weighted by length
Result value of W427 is 1.3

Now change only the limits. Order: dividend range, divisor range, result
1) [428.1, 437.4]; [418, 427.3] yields 1.16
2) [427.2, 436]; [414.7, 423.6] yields 1.09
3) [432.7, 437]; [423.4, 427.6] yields 1.35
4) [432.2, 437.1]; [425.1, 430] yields 1.34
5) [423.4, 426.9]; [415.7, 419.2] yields 1.01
